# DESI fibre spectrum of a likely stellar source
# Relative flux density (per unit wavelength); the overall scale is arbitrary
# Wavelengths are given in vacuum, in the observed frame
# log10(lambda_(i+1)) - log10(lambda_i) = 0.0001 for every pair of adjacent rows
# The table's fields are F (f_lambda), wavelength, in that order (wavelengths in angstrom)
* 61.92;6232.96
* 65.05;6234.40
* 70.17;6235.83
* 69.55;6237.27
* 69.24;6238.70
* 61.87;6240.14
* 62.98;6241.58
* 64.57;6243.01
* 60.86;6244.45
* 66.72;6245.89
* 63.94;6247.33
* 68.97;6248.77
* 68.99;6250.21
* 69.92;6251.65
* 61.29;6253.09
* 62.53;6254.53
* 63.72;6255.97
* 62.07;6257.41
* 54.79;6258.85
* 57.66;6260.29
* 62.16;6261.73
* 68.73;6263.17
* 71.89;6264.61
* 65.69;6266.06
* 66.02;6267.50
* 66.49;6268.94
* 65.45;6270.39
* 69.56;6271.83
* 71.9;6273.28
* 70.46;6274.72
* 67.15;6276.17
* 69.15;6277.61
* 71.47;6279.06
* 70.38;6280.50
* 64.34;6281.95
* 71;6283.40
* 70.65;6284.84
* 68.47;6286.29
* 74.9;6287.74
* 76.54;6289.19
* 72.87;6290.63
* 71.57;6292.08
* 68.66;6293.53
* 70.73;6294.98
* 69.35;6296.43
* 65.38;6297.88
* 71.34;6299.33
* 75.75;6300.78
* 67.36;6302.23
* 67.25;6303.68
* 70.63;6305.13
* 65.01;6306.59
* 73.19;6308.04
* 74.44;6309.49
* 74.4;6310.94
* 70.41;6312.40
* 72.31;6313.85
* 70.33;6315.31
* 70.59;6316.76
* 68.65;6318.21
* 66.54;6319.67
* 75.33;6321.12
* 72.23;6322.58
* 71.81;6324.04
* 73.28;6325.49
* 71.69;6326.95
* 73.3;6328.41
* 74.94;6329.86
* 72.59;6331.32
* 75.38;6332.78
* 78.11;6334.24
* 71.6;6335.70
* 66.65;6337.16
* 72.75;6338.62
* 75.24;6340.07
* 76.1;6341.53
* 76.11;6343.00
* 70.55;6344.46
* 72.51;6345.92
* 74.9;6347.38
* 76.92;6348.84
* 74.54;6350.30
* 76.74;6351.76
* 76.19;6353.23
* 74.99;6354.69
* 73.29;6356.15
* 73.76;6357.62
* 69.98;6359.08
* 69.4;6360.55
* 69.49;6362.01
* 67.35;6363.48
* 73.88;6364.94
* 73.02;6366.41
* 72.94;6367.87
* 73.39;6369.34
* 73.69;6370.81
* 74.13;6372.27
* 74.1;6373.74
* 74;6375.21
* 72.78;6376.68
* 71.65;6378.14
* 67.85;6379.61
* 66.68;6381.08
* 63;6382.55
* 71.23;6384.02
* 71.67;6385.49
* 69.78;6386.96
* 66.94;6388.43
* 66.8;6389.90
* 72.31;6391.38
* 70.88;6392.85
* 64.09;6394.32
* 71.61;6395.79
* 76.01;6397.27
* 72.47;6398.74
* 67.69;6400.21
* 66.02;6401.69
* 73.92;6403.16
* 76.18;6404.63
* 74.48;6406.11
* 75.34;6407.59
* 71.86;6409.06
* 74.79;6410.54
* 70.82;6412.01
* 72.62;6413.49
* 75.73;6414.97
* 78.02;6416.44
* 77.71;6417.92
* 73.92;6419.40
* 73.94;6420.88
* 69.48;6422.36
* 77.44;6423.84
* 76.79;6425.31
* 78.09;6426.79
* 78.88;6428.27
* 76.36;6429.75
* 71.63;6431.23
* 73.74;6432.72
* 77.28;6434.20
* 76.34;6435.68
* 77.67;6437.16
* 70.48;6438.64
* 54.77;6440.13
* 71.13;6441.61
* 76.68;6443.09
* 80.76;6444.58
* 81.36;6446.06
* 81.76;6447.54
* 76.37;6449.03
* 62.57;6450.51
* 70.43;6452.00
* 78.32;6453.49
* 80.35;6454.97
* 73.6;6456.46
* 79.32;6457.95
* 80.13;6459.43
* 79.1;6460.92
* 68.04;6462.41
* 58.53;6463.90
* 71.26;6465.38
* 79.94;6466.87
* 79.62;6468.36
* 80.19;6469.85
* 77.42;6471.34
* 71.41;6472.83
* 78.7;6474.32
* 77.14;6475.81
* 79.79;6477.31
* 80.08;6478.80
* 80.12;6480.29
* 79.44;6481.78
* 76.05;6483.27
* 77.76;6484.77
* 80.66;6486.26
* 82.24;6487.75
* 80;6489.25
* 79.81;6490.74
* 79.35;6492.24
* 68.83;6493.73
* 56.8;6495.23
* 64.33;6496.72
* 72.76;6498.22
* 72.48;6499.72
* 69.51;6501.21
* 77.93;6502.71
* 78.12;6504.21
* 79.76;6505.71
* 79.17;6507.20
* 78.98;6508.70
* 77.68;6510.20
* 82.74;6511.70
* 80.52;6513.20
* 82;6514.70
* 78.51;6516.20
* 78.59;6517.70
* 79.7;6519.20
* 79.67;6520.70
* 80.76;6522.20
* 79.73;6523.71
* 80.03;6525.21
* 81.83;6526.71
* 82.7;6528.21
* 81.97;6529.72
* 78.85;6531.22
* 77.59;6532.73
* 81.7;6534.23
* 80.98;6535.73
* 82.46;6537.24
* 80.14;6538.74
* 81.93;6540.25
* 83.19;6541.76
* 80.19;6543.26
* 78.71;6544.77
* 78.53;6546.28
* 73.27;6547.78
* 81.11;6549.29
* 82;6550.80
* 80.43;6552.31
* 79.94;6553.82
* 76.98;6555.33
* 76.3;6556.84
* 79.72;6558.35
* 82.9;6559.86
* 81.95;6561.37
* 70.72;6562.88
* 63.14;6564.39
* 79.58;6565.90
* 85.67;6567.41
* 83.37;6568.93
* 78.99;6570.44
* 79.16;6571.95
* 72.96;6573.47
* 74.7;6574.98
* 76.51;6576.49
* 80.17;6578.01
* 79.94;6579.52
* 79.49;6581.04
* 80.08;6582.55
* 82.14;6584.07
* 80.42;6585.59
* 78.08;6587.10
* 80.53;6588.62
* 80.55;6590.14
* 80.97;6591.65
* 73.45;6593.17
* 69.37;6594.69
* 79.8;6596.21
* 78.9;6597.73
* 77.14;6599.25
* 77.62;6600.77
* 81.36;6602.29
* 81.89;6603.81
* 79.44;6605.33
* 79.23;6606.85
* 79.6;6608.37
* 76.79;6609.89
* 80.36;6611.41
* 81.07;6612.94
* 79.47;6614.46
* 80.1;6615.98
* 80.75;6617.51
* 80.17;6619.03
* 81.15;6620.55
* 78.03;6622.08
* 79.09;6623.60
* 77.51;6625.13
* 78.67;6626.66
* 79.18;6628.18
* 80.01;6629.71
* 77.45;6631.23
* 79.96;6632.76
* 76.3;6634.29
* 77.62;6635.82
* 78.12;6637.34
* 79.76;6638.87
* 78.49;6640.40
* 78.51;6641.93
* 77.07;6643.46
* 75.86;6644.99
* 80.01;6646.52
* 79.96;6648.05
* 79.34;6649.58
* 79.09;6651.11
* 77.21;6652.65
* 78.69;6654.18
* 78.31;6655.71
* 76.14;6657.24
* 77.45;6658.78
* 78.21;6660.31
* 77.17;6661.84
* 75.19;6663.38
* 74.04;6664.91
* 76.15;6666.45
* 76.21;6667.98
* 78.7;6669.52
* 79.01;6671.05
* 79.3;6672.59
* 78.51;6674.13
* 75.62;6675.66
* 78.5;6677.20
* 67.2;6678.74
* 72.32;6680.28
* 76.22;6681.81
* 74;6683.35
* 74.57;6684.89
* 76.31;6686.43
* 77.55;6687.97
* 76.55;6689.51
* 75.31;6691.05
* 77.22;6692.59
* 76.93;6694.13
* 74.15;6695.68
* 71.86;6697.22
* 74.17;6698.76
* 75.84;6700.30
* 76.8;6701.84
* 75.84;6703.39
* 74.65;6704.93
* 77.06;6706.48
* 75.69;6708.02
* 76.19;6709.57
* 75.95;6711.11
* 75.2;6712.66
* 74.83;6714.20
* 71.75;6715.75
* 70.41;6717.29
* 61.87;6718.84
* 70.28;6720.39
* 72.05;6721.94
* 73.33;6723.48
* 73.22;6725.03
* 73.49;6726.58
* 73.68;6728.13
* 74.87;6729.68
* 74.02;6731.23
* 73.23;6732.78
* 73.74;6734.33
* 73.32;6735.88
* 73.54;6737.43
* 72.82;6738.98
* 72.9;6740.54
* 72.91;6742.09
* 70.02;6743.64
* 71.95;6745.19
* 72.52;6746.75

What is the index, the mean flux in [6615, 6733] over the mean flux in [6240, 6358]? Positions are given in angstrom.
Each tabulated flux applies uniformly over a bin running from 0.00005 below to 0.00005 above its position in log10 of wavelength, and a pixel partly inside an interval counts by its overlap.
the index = 1.1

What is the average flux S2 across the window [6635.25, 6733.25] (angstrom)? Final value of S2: 75.7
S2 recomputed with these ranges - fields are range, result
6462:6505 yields 75.2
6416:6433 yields 75.5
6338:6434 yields 72.8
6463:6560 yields 78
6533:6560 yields 79.9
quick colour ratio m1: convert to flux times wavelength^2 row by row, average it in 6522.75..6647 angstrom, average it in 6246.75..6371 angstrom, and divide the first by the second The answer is 1.2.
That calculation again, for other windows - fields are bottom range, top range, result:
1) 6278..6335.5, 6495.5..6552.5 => 1.18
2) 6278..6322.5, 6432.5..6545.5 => 1.16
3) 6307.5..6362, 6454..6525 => 1.10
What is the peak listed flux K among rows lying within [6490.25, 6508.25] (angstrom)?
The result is 79.81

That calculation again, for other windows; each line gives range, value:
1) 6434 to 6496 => 82.24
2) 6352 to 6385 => 76.19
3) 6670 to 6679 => 79.3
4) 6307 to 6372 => 78.11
